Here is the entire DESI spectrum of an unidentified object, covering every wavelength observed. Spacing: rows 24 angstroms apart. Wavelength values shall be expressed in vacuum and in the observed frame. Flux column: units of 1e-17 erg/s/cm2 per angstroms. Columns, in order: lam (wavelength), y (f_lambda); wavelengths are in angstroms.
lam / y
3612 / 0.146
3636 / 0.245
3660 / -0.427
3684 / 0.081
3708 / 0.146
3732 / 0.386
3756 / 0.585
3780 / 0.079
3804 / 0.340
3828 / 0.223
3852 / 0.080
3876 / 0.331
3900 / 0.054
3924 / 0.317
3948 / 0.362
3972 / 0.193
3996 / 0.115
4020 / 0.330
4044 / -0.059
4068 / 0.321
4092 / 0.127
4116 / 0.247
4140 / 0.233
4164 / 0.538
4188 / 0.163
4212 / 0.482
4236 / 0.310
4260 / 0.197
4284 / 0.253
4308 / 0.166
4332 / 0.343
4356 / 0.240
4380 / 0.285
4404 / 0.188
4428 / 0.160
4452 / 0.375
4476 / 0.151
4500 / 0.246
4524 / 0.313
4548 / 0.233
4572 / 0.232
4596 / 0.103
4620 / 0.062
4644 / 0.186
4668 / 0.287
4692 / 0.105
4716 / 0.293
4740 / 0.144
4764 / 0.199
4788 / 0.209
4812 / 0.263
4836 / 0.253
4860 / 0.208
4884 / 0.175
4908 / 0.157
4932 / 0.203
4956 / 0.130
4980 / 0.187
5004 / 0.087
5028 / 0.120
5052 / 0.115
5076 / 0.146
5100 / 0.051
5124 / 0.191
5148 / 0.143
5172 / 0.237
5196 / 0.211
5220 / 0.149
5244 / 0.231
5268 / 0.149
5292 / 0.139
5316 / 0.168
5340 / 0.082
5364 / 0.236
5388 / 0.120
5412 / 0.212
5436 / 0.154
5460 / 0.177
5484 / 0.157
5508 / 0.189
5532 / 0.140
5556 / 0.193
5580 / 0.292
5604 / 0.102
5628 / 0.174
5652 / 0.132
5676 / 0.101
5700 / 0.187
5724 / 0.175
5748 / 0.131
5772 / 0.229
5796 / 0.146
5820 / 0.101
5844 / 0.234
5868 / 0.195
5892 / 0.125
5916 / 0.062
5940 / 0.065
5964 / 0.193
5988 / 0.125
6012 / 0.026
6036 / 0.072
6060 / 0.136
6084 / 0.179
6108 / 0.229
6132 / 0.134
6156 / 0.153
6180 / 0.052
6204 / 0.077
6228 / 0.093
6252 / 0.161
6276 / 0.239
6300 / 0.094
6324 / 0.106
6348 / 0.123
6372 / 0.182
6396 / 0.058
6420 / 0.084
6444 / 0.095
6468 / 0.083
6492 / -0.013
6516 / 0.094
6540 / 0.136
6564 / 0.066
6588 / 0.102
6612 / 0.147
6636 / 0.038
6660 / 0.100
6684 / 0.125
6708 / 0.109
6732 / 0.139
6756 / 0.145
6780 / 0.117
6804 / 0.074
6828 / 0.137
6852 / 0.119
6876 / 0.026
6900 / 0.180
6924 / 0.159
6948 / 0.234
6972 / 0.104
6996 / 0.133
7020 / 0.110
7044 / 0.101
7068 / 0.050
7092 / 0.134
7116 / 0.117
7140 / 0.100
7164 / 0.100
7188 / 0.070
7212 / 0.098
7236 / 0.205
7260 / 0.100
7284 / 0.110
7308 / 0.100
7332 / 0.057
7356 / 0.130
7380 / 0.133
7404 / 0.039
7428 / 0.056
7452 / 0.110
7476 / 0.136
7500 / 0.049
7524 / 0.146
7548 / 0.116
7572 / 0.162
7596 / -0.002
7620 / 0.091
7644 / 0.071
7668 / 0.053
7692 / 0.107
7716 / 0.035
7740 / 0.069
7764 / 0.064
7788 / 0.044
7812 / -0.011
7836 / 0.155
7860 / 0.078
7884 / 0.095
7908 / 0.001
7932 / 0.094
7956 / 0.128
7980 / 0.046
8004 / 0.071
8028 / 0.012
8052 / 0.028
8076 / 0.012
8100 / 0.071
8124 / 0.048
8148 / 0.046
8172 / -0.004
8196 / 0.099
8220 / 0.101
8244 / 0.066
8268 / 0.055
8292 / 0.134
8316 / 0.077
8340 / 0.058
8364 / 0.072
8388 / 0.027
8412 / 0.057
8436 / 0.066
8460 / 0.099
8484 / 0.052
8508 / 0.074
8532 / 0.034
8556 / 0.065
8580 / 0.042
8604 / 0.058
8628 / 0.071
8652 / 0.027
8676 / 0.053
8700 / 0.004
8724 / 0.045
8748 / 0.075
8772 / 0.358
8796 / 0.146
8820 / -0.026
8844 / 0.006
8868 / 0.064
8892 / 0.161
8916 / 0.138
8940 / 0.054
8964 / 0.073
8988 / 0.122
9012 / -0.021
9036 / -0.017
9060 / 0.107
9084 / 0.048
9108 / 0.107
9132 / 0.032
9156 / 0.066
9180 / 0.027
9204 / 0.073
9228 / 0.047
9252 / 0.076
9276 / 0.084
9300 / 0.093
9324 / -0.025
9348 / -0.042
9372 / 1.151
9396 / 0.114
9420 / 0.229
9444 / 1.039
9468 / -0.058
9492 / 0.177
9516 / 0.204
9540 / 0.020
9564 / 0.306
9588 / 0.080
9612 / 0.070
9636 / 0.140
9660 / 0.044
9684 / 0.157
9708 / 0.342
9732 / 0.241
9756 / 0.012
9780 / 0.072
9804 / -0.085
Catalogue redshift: 1.35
